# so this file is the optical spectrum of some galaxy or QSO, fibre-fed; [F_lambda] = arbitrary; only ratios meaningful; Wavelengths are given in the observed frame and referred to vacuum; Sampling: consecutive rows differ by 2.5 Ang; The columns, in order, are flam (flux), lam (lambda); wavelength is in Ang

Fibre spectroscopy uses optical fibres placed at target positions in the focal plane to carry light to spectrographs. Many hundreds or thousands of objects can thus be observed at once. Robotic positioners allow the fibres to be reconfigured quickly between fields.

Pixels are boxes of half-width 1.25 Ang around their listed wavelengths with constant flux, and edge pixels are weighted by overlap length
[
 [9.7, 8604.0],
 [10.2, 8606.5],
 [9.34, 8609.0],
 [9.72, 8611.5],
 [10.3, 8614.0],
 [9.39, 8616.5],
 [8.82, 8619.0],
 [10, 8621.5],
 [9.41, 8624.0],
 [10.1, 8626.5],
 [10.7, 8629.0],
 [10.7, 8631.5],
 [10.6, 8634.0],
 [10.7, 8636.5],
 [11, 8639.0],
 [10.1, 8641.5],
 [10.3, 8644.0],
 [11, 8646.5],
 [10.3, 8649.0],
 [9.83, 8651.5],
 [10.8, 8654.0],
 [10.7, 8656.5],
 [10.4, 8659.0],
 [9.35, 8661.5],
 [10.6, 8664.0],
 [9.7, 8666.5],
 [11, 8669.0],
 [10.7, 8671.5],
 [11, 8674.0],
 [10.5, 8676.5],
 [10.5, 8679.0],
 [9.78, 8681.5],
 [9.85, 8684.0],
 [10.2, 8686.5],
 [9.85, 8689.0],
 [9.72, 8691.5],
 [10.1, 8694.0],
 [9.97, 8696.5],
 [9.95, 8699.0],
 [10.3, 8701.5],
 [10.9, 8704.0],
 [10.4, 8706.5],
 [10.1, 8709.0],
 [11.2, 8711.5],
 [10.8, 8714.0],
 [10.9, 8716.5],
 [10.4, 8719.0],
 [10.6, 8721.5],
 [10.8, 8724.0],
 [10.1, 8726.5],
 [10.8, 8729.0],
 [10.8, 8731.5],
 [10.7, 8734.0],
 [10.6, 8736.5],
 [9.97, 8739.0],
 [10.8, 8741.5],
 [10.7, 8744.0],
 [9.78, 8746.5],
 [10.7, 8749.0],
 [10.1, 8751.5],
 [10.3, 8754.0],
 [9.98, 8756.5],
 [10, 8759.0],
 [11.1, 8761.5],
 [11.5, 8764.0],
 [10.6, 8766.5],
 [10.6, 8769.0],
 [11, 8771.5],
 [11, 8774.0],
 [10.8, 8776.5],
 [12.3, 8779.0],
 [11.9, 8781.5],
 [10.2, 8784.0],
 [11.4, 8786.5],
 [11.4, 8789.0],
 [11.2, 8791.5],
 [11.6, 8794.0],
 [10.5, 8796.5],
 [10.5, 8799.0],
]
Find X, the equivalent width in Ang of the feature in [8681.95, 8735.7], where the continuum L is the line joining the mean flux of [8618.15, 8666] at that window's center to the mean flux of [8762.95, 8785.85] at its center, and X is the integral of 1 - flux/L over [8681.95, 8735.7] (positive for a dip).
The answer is 1.54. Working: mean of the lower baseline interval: 10.3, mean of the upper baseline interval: 11.1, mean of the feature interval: 10.4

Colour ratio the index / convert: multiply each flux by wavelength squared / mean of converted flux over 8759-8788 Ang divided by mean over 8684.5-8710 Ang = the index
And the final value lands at 1.11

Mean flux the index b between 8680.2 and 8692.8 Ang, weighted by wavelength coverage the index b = 9.88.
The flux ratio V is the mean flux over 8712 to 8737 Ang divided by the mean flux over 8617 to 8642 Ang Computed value 1.0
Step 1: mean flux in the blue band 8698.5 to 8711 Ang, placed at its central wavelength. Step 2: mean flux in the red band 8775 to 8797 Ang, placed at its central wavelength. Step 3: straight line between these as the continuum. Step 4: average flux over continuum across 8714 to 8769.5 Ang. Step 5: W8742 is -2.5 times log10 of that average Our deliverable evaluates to 0.03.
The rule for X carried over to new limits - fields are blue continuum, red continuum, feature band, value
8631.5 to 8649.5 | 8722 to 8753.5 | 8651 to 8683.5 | 0.58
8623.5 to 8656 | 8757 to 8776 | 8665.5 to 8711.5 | 1.33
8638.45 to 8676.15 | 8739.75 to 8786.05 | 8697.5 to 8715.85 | 0.10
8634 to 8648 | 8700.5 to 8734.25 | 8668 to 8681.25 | -0.05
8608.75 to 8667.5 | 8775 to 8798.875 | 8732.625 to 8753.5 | 0.94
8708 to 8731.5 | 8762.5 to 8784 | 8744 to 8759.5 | 1.07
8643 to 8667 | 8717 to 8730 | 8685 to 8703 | 0.74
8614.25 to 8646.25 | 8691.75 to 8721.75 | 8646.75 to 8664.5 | -0.07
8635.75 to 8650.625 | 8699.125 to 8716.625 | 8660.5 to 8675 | 0.23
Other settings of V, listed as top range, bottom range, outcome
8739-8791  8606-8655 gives 1.06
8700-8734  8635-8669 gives 1.02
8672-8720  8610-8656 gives 1.01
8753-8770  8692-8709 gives 1.03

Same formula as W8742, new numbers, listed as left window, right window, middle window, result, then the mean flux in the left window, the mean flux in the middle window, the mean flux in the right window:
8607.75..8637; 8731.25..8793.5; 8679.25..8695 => 0.04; 9.96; 9.95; 10.8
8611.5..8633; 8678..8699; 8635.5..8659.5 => -0.06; 9.92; 10.5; 9.99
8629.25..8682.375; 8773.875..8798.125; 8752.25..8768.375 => 0.05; 10.5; 10.6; 11.2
